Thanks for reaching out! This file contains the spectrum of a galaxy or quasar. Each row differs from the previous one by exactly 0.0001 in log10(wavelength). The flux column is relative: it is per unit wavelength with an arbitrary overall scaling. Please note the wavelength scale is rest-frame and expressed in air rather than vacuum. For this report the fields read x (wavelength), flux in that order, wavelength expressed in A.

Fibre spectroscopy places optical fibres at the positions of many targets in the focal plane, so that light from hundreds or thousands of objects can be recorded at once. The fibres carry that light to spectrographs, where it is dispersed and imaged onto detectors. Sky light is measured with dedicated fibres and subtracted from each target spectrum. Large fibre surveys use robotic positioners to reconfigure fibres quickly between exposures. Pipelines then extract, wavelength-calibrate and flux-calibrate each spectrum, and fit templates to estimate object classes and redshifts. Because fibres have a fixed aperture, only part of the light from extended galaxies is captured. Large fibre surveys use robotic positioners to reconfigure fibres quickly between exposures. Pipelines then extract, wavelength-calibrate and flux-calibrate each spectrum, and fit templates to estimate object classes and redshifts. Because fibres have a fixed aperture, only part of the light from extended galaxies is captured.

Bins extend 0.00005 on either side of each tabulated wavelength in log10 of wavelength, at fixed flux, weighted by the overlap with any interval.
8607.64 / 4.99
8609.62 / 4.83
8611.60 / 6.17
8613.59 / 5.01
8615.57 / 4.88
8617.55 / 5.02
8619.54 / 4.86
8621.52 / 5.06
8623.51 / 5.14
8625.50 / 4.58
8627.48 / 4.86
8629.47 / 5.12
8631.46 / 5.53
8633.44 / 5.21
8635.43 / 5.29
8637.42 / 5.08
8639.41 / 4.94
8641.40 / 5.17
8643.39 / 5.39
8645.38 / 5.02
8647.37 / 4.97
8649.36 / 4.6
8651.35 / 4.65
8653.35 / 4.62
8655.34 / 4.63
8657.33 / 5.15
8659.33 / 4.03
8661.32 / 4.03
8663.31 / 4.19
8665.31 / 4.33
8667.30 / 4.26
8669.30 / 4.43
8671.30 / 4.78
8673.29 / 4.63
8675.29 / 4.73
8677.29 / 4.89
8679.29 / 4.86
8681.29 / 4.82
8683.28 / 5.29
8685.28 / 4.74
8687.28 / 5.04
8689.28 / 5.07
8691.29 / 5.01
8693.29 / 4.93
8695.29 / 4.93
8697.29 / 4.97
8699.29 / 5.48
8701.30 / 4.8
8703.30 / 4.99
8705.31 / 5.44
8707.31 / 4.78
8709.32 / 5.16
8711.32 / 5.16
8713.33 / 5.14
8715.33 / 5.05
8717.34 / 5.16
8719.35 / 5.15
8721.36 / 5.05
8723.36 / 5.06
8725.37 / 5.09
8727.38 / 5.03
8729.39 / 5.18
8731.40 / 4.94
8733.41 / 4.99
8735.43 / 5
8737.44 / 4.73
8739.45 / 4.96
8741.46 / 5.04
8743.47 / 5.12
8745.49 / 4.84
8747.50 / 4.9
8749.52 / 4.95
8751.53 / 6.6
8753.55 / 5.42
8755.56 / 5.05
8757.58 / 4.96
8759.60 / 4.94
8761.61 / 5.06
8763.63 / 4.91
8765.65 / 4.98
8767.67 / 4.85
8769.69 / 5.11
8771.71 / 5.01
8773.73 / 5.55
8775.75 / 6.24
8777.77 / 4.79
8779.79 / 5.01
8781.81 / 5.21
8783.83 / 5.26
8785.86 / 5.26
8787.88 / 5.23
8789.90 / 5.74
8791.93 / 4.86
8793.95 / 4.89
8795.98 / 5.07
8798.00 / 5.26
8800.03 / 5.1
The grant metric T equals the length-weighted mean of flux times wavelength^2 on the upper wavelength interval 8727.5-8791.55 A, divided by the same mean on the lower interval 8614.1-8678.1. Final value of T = 1.10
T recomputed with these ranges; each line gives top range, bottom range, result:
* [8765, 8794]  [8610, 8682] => 1.11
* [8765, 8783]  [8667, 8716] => 1.07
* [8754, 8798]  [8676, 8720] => 1.04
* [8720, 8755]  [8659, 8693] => 1.11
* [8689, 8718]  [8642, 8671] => 1.11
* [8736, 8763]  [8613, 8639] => 1.04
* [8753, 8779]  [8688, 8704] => 1.04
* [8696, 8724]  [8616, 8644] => 1.02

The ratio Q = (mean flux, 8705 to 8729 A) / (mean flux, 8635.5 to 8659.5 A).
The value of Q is 1.0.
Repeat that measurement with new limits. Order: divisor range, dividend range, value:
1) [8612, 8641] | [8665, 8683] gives 0.92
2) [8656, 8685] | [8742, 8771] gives 1.11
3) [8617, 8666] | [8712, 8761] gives 1.05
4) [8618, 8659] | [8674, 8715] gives 1.01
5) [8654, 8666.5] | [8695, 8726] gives 1.16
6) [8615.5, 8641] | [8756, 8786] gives 1.02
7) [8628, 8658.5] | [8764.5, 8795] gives 1.04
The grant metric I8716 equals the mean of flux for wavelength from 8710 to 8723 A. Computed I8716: 5.12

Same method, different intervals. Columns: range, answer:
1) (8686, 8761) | 5.08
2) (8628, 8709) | 4.87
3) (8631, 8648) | 5.17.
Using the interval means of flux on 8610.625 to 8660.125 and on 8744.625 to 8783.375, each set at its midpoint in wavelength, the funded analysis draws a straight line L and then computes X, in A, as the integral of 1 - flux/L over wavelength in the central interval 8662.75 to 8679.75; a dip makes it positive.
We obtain 1.63 A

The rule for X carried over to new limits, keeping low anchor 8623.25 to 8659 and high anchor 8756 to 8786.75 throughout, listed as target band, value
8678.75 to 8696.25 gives 0.2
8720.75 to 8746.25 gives 0.4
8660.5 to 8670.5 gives 1.5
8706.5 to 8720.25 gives -0.1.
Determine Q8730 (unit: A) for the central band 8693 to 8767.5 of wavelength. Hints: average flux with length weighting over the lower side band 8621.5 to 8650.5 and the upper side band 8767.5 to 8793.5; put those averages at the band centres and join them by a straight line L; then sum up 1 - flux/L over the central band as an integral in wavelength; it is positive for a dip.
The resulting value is 1.5 A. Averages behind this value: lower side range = 5.06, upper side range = 5.25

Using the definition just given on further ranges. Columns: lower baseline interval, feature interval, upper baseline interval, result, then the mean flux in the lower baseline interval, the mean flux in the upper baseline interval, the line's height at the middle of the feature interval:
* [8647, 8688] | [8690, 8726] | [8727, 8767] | -1.55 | 4.64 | 5.08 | 4.87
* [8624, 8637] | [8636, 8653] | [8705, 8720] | 0.44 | 5.1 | 5.12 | 5.1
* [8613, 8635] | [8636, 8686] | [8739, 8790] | 3.34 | 5.03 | 5.19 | 5.07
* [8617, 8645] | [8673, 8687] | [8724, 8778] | 0.63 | 5.09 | 5.12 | 5.1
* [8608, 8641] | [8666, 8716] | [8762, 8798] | 1.95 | 5.1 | 5.18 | 5.13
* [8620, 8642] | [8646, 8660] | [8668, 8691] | 0.80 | 5.08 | 4.84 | 4.97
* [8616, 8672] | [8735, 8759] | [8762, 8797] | -0.20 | 4.82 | 5.17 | 5.09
